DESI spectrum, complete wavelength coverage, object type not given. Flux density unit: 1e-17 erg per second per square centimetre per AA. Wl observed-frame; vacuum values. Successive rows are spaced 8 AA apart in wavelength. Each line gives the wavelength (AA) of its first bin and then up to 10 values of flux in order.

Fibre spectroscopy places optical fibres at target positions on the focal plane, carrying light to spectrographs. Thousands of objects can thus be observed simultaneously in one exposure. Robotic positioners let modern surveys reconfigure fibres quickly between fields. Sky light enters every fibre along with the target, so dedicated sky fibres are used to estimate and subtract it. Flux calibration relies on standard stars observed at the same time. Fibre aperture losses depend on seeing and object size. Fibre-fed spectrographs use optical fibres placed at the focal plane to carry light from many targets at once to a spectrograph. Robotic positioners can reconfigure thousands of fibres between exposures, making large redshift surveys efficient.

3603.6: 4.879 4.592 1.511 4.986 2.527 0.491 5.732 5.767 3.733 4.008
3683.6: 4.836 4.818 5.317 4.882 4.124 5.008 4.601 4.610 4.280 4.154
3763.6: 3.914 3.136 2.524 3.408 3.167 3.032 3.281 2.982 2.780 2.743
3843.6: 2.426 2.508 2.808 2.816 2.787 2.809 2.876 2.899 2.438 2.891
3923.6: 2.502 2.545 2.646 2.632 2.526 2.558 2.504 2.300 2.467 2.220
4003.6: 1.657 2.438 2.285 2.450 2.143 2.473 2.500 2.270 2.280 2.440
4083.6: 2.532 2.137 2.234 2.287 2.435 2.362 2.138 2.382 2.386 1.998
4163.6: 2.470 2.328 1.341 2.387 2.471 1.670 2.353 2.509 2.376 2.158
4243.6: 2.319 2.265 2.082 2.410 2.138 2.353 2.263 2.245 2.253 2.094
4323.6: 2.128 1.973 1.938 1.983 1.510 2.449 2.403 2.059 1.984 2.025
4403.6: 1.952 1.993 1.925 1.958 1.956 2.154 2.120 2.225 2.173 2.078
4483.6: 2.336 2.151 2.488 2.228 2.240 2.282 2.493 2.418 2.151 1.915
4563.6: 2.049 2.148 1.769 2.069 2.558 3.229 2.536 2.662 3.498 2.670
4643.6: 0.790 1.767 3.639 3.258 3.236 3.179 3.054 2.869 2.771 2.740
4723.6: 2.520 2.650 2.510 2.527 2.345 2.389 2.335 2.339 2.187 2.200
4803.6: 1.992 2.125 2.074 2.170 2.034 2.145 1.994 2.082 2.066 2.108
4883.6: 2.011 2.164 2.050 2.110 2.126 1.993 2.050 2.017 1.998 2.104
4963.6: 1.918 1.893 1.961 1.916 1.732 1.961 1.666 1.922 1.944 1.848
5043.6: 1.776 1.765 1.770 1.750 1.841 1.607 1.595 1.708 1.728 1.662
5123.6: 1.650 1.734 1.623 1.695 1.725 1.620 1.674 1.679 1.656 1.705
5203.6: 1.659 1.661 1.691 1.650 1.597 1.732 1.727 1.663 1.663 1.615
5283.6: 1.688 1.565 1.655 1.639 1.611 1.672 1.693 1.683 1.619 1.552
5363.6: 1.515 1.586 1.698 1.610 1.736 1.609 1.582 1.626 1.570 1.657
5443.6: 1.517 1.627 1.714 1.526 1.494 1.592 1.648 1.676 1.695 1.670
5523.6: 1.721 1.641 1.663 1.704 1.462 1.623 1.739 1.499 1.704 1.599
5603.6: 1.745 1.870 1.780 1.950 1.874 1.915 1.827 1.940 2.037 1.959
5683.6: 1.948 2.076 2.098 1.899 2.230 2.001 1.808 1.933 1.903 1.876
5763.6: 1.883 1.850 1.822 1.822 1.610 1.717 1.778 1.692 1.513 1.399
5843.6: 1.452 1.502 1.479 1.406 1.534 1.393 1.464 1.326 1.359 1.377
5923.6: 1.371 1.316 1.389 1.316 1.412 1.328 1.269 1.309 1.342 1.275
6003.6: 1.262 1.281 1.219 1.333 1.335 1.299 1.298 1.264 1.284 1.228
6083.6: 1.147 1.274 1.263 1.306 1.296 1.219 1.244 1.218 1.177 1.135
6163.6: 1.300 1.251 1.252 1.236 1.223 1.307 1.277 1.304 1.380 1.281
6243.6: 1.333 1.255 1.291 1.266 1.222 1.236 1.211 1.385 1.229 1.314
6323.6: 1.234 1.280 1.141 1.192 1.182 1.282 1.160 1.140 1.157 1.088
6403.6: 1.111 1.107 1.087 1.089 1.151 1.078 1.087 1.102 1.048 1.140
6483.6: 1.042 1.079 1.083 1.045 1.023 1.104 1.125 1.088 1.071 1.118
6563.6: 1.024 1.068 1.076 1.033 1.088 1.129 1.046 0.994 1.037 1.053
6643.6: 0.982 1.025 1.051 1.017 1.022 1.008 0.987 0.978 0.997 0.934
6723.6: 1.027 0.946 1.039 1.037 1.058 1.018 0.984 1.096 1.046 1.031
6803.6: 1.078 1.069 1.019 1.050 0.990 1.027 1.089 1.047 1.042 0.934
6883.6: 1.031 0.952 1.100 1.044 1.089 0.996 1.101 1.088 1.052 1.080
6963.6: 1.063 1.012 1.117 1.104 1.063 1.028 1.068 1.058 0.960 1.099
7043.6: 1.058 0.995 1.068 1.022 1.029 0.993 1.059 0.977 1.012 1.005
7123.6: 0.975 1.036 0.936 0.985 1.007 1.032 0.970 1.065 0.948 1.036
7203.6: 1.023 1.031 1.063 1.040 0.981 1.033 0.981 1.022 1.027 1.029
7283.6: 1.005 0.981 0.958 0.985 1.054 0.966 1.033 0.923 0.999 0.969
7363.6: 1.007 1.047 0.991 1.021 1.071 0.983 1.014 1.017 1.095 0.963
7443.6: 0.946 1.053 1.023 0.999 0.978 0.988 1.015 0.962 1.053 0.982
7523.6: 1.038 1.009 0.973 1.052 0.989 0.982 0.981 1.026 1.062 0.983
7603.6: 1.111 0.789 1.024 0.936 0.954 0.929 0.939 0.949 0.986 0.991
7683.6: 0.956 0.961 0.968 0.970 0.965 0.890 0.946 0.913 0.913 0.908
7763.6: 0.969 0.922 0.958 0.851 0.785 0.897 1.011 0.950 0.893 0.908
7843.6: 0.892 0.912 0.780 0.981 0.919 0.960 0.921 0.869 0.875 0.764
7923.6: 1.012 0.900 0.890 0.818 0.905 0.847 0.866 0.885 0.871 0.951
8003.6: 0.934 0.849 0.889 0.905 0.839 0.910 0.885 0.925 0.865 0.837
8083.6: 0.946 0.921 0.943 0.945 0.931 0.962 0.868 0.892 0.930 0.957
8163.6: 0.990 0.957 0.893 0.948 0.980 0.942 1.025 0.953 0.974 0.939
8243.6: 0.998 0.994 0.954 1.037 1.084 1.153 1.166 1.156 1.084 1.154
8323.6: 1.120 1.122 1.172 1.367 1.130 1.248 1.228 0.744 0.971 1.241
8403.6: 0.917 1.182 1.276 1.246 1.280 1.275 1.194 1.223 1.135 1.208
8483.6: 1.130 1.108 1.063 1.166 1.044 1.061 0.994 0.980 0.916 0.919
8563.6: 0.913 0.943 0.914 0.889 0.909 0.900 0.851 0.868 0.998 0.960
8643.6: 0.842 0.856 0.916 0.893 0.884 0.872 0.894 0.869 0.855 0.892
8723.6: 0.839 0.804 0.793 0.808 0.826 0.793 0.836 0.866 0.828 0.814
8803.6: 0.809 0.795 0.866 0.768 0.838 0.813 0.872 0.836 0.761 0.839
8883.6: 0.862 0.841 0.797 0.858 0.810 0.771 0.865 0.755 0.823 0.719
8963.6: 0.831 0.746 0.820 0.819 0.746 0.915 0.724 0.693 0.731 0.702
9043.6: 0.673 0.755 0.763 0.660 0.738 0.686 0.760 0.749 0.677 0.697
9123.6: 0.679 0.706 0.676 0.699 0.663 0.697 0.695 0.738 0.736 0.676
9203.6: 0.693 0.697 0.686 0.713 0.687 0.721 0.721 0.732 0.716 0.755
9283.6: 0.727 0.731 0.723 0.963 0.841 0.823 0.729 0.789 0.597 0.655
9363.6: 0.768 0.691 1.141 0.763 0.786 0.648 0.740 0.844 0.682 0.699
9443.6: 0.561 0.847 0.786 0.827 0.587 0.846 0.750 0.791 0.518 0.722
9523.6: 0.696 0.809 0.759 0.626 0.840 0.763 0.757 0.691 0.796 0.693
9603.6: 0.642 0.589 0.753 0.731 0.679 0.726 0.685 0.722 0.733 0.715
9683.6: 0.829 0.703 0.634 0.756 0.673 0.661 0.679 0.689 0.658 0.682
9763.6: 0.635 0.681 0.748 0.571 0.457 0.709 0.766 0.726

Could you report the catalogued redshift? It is 2.02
